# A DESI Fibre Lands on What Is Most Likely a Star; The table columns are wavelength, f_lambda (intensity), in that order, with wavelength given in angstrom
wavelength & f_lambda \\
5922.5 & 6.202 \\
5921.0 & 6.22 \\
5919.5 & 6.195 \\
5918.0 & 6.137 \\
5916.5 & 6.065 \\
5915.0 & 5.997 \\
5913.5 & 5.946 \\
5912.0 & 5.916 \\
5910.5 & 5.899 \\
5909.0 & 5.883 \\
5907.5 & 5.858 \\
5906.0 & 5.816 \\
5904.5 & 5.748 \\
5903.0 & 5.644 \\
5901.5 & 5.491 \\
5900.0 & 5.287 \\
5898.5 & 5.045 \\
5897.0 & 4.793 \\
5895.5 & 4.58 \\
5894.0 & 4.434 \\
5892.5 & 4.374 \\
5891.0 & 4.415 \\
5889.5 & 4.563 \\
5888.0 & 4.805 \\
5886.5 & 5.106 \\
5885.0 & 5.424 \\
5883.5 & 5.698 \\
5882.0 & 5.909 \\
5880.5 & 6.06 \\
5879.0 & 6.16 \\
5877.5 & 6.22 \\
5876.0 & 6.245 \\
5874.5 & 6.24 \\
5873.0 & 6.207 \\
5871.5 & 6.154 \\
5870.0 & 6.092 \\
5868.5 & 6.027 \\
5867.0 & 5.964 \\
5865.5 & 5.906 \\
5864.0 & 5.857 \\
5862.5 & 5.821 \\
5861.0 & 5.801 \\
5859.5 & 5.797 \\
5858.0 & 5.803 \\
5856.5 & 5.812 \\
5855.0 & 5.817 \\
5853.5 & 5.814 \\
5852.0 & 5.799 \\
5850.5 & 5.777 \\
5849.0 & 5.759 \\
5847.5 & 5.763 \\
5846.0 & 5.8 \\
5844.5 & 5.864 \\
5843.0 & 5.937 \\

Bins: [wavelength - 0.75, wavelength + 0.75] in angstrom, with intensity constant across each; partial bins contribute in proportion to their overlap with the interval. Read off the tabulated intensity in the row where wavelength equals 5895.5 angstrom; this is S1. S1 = 4.58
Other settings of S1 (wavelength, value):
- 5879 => 6.16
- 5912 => 5.916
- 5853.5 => 5.814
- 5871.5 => 6.154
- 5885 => 5.424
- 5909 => 5.883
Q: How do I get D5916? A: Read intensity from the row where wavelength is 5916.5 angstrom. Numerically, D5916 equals 6.065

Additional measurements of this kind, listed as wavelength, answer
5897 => 4.793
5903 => 5.644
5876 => 6.245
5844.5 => 5.864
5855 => 5.817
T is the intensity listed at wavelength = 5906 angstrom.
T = 5.816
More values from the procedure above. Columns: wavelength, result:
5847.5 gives 5.763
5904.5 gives 5.748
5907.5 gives 5.858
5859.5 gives 5.797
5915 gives 5.997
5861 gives 5.801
